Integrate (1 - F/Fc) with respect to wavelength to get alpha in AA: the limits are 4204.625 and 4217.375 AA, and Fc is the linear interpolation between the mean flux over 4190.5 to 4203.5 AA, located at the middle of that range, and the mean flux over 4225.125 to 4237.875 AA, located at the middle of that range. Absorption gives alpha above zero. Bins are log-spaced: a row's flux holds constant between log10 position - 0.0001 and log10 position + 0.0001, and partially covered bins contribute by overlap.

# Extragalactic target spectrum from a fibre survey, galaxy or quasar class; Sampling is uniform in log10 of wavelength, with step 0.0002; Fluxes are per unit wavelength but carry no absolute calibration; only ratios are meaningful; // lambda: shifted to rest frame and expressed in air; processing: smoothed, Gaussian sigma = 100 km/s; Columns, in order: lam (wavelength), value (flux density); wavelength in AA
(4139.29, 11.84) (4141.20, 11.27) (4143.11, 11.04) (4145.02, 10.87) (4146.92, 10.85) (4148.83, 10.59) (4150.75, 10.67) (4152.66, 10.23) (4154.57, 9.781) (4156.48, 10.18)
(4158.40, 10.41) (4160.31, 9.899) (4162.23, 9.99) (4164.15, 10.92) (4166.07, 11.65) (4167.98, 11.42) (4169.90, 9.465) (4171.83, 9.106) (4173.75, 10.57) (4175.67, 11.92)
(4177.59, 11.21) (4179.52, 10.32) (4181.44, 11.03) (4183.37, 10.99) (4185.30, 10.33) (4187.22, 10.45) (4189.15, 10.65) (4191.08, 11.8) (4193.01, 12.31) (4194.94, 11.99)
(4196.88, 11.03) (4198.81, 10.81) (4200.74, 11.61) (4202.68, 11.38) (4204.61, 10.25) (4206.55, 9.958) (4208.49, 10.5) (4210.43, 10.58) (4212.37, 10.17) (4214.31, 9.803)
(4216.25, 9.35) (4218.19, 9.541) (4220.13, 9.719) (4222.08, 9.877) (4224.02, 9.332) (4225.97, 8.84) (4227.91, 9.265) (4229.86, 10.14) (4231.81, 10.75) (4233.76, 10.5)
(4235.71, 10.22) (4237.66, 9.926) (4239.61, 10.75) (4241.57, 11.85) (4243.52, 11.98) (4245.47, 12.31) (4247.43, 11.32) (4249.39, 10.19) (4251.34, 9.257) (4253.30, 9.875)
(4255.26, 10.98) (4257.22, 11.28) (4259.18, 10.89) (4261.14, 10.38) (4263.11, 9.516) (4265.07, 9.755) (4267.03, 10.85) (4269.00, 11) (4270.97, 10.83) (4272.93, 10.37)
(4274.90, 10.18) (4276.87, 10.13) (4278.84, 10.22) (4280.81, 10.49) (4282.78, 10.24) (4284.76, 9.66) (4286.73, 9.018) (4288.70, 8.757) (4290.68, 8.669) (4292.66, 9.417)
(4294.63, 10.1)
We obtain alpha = 0.98 AA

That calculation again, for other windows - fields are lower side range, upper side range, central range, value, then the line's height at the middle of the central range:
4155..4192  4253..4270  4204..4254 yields 1.5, 10.6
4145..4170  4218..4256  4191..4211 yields -1.3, 10.4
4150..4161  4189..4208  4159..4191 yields 0.0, 10.6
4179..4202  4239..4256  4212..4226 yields 1.8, 11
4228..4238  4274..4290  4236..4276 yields -2.5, 10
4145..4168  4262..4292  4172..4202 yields -2.0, 10.4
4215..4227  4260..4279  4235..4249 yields -1.9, 9.84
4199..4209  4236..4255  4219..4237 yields 1.6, 10.8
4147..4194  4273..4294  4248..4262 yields -0.7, 9.96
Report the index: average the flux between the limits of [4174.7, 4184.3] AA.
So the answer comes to 11.1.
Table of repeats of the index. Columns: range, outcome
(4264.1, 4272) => 10.6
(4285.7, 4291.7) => 8.82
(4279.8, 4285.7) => 10.1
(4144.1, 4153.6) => 10.6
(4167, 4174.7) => 10.1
